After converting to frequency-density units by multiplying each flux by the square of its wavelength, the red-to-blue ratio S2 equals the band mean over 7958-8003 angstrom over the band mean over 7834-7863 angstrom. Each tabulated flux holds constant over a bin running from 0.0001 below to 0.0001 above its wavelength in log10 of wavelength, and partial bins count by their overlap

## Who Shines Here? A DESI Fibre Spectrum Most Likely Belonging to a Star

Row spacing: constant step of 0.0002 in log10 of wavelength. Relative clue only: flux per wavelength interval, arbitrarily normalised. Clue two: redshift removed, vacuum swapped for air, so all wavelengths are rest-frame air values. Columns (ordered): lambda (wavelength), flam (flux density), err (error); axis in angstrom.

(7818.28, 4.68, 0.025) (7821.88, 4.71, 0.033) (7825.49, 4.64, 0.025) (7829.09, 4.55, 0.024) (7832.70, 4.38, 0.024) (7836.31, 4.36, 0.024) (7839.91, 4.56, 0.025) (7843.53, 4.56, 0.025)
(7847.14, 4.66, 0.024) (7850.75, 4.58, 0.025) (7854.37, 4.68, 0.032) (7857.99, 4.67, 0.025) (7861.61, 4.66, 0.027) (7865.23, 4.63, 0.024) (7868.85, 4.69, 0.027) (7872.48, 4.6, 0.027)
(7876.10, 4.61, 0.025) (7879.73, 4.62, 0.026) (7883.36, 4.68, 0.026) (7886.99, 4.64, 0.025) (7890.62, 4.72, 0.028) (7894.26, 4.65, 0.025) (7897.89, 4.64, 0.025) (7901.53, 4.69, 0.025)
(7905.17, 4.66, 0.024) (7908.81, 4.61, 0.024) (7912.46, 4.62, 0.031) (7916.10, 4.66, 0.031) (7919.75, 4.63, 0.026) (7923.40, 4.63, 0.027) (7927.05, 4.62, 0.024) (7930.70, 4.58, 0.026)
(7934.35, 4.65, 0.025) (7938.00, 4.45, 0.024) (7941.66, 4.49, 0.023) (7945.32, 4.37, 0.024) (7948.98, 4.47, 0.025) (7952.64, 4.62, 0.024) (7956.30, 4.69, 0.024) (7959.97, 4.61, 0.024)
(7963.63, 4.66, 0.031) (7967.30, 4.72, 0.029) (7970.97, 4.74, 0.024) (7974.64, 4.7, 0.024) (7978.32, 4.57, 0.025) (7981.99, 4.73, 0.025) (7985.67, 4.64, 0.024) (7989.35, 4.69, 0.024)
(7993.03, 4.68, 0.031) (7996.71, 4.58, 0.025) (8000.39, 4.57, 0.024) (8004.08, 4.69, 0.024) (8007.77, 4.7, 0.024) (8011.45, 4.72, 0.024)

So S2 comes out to 1.0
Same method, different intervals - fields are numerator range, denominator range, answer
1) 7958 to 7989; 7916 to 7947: 1.04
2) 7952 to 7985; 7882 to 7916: 1.02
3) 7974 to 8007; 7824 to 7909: 1.04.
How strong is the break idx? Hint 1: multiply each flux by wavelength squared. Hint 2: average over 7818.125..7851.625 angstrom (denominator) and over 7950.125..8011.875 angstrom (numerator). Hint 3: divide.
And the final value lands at 1.06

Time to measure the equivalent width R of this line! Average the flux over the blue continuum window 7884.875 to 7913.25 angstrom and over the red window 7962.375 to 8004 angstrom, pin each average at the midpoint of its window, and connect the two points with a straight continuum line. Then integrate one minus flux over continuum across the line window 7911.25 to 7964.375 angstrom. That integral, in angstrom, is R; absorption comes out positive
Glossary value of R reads 0.9 angstrom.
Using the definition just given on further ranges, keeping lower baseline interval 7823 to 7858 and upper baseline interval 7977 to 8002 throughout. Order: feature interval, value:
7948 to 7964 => 0.0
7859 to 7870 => -0.2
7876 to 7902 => -0.4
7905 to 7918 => -0.1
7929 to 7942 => 0.2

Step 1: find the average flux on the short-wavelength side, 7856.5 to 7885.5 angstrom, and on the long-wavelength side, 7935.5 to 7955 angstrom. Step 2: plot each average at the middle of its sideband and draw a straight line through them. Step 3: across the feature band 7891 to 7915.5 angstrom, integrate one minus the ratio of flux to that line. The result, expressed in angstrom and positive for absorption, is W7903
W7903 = -0.4 angstrom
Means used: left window 4.65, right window 4.49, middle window 4.65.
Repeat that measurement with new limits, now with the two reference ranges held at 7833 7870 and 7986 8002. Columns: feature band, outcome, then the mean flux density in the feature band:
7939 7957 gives 0.41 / 4.51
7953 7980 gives -0.25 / 4.67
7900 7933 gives -0.15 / 4.63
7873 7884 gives -0.06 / 4.63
